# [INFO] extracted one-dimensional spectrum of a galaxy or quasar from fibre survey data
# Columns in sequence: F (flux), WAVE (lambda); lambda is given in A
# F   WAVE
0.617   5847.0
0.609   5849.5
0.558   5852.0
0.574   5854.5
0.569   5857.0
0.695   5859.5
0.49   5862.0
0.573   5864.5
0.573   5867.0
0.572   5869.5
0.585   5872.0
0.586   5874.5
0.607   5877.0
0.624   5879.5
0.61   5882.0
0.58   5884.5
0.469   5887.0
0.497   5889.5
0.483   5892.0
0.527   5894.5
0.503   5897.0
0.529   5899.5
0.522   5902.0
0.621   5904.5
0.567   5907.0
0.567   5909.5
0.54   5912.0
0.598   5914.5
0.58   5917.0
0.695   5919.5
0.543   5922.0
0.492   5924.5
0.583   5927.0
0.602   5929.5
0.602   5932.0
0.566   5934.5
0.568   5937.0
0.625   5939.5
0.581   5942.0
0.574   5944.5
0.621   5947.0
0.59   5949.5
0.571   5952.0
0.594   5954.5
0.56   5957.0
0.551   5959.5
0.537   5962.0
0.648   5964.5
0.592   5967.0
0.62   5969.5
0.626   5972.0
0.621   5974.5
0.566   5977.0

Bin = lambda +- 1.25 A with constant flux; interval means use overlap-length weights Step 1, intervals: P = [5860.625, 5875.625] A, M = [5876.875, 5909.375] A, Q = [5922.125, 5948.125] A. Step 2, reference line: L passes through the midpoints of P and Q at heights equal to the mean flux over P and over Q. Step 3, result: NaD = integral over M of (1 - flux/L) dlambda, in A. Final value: 1.3 A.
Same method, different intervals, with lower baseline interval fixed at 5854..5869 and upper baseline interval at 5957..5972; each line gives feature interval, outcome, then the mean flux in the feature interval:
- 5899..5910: 0.4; 0.563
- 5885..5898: 1.8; 0.501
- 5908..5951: 0.2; 0.584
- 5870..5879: -0.2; 0.594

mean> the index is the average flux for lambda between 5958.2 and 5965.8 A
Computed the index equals 0.579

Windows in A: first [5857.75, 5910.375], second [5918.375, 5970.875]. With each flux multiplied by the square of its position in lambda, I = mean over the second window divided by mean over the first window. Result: 1.07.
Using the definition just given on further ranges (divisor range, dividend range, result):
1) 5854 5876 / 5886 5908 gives 0.91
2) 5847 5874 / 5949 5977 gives 1.05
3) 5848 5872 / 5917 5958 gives 1.04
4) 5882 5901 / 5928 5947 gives 1.16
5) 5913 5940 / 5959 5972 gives 1.03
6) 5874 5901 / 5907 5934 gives 1.07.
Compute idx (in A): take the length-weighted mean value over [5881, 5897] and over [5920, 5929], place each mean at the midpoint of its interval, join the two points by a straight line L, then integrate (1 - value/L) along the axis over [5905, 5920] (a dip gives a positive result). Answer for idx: -1.1 A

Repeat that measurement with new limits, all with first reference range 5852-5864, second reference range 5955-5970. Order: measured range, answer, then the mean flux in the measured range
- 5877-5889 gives 0.21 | 0.57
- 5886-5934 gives 2.22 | 0.554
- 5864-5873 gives 0.06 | 0.576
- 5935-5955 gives -0.23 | 0.589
